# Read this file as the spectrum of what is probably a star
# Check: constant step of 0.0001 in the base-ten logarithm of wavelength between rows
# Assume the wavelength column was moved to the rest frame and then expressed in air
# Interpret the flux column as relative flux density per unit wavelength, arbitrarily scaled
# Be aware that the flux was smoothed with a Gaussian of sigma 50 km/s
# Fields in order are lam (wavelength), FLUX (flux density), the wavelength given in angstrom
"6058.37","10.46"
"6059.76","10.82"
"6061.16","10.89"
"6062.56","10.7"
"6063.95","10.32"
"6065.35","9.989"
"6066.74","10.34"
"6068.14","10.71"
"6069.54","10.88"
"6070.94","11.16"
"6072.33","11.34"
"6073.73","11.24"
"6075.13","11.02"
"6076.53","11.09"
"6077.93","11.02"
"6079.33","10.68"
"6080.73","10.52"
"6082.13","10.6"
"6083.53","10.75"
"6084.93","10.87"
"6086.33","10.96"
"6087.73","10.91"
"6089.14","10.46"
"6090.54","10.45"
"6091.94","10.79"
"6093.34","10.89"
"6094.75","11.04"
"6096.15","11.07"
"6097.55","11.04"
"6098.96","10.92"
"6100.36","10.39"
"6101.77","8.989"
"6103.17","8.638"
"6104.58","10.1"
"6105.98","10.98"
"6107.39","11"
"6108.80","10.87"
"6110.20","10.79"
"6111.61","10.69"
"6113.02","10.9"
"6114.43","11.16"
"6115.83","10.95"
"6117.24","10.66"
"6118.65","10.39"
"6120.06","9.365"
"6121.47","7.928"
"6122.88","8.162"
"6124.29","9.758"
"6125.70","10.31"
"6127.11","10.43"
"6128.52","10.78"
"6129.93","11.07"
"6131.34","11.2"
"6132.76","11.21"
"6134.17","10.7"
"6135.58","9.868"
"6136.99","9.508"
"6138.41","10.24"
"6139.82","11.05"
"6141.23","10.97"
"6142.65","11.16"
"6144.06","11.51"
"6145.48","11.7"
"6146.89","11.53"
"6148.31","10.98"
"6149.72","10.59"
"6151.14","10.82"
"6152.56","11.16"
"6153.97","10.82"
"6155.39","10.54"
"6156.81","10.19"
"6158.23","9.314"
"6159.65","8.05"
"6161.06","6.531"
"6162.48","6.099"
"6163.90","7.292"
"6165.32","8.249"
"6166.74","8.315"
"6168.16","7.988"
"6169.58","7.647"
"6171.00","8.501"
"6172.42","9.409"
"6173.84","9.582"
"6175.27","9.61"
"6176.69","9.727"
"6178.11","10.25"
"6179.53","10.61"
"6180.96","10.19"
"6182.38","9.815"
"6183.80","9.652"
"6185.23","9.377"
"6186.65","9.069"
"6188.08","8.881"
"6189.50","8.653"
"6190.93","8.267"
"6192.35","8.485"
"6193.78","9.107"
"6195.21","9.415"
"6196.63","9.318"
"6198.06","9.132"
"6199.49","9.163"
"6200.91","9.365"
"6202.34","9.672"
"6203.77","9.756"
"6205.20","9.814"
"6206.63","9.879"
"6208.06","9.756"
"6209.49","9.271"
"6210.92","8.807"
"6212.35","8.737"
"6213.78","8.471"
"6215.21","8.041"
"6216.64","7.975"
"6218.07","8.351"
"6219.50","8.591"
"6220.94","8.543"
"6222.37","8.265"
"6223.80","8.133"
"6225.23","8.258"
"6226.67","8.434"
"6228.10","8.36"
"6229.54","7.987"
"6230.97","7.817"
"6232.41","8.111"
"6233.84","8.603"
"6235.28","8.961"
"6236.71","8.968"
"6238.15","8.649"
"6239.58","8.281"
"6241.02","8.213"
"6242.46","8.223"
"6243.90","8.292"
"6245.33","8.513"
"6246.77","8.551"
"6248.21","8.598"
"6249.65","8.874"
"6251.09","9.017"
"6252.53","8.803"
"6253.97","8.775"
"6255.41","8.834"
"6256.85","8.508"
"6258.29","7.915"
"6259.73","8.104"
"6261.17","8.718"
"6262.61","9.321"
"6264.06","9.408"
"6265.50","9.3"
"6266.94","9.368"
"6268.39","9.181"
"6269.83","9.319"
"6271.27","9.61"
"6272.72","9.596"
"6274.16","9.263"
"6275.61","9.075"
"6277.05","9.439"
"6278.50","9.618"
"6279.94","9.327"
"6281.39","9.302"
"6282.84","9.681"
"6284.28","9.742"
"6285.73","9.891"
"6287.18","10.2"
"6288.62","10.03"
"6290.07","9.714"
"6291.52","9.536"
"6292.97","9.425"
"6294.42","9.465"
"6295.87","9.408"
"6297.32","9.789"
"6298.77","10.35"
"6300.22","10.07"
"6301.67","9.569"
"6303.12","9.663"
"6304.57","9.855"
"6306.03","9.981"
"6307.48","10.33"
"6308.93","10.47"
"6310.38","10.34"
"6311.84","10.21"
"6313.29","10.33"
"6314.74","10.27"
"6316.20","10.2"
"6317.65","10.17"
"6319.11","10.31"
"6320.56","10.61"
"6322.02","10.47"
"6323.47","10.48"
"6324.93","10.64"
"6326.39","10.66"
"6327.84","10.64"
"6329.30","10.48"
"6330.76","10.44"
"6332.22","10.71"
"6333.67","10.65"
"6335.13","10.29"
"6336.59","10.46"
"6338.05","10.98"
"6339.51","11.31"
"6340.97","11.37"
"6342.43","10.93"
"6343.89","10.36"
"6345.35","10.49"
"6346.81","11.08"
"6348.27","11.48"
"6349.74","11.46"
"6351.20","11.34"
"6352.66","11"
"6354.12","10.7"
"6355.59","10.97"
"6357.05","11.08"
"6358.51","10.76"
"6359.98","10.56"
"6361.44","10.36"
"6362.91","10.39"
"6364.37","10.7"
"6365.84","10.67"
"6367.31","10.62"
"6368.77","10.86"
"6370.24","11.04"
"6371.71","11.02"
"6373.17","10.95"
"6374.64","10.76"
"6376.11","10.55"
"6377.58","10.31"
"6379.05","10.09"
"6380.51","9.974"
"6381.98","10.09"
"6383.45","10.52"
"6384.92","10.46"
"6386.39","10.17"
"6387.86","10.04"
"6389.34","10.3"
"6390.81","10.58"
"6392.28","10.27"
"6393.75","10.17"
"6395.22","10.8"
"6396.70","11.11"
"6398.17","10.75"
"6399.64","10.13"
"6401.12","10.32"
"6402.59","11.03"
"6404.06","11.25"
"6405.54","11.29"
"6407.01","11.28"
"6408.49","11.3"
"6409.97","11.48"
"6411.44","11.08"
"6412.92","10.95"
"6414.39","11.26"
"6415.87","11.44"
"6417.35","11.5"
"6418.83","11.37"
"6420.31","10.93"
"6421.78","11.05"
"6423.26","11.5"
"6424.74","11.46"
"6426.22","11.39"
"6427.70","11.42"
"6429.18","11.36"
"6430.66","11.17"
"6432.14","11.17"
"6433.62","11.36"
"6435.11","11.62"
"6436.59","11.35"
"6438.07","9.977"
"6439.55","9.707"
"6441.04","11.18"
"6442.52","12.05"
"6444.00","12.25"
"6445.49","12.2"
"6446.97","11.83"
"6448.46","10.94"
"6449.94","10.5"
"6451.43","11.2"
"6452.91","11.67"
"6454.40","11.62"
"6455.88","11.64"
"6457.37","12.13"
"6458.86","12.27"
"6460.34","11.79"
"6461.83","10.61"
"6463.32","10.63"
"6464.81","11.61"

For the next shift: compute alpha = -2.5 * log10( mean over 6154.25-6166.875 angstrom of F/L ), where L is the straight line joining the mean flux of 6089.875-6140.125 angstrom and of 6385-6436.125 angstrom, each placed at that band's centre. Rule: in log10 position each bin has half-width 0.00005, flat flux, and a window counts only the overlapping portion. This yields 0.245 mag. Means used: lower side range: 10.4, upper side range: 11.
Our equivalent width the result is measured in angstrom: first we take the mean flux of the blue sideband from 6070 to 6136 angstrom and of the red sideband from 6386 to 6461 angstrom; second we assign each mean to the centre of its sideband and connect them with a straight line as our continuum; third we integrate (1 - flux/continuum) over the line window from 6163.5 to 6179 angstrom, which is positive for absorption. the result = 2.7 angstrom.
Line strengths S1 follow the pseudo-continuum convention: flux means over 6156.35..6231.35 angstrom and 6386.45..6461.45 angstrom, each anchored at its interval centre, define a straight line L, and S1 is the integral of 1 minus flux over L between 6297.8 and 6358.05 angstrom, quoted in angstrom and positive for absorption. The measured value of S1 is -2.2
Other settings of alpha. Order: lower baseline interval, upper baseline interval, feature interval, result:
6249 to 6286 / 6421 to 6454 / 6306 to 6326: -0.07 mag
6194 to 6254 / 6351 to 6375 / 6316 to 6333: -0.03 mag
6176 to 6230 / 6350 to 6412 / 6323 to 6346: -0.04 mag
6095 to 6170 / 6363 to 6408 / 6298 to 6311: 0.04 mag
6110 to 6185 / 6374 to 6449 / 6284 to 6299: 0.08 mag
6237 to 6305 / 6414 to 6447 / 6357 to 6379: -0.02 mag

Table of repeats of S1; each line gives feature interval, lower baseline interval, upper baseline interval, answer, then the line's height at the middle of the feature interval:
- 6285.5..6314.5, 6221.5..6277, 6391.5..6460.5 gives -1.6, 9.42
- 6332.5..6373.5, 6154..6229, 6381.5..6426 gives -1.8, 10.4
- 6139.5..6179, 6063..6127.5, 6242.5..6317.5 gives 2.1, 10.1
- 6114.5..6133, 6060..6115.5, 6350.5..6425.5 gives 0.9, 10.7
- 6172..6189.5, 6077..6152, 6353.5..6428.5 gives 1.6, 10.6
